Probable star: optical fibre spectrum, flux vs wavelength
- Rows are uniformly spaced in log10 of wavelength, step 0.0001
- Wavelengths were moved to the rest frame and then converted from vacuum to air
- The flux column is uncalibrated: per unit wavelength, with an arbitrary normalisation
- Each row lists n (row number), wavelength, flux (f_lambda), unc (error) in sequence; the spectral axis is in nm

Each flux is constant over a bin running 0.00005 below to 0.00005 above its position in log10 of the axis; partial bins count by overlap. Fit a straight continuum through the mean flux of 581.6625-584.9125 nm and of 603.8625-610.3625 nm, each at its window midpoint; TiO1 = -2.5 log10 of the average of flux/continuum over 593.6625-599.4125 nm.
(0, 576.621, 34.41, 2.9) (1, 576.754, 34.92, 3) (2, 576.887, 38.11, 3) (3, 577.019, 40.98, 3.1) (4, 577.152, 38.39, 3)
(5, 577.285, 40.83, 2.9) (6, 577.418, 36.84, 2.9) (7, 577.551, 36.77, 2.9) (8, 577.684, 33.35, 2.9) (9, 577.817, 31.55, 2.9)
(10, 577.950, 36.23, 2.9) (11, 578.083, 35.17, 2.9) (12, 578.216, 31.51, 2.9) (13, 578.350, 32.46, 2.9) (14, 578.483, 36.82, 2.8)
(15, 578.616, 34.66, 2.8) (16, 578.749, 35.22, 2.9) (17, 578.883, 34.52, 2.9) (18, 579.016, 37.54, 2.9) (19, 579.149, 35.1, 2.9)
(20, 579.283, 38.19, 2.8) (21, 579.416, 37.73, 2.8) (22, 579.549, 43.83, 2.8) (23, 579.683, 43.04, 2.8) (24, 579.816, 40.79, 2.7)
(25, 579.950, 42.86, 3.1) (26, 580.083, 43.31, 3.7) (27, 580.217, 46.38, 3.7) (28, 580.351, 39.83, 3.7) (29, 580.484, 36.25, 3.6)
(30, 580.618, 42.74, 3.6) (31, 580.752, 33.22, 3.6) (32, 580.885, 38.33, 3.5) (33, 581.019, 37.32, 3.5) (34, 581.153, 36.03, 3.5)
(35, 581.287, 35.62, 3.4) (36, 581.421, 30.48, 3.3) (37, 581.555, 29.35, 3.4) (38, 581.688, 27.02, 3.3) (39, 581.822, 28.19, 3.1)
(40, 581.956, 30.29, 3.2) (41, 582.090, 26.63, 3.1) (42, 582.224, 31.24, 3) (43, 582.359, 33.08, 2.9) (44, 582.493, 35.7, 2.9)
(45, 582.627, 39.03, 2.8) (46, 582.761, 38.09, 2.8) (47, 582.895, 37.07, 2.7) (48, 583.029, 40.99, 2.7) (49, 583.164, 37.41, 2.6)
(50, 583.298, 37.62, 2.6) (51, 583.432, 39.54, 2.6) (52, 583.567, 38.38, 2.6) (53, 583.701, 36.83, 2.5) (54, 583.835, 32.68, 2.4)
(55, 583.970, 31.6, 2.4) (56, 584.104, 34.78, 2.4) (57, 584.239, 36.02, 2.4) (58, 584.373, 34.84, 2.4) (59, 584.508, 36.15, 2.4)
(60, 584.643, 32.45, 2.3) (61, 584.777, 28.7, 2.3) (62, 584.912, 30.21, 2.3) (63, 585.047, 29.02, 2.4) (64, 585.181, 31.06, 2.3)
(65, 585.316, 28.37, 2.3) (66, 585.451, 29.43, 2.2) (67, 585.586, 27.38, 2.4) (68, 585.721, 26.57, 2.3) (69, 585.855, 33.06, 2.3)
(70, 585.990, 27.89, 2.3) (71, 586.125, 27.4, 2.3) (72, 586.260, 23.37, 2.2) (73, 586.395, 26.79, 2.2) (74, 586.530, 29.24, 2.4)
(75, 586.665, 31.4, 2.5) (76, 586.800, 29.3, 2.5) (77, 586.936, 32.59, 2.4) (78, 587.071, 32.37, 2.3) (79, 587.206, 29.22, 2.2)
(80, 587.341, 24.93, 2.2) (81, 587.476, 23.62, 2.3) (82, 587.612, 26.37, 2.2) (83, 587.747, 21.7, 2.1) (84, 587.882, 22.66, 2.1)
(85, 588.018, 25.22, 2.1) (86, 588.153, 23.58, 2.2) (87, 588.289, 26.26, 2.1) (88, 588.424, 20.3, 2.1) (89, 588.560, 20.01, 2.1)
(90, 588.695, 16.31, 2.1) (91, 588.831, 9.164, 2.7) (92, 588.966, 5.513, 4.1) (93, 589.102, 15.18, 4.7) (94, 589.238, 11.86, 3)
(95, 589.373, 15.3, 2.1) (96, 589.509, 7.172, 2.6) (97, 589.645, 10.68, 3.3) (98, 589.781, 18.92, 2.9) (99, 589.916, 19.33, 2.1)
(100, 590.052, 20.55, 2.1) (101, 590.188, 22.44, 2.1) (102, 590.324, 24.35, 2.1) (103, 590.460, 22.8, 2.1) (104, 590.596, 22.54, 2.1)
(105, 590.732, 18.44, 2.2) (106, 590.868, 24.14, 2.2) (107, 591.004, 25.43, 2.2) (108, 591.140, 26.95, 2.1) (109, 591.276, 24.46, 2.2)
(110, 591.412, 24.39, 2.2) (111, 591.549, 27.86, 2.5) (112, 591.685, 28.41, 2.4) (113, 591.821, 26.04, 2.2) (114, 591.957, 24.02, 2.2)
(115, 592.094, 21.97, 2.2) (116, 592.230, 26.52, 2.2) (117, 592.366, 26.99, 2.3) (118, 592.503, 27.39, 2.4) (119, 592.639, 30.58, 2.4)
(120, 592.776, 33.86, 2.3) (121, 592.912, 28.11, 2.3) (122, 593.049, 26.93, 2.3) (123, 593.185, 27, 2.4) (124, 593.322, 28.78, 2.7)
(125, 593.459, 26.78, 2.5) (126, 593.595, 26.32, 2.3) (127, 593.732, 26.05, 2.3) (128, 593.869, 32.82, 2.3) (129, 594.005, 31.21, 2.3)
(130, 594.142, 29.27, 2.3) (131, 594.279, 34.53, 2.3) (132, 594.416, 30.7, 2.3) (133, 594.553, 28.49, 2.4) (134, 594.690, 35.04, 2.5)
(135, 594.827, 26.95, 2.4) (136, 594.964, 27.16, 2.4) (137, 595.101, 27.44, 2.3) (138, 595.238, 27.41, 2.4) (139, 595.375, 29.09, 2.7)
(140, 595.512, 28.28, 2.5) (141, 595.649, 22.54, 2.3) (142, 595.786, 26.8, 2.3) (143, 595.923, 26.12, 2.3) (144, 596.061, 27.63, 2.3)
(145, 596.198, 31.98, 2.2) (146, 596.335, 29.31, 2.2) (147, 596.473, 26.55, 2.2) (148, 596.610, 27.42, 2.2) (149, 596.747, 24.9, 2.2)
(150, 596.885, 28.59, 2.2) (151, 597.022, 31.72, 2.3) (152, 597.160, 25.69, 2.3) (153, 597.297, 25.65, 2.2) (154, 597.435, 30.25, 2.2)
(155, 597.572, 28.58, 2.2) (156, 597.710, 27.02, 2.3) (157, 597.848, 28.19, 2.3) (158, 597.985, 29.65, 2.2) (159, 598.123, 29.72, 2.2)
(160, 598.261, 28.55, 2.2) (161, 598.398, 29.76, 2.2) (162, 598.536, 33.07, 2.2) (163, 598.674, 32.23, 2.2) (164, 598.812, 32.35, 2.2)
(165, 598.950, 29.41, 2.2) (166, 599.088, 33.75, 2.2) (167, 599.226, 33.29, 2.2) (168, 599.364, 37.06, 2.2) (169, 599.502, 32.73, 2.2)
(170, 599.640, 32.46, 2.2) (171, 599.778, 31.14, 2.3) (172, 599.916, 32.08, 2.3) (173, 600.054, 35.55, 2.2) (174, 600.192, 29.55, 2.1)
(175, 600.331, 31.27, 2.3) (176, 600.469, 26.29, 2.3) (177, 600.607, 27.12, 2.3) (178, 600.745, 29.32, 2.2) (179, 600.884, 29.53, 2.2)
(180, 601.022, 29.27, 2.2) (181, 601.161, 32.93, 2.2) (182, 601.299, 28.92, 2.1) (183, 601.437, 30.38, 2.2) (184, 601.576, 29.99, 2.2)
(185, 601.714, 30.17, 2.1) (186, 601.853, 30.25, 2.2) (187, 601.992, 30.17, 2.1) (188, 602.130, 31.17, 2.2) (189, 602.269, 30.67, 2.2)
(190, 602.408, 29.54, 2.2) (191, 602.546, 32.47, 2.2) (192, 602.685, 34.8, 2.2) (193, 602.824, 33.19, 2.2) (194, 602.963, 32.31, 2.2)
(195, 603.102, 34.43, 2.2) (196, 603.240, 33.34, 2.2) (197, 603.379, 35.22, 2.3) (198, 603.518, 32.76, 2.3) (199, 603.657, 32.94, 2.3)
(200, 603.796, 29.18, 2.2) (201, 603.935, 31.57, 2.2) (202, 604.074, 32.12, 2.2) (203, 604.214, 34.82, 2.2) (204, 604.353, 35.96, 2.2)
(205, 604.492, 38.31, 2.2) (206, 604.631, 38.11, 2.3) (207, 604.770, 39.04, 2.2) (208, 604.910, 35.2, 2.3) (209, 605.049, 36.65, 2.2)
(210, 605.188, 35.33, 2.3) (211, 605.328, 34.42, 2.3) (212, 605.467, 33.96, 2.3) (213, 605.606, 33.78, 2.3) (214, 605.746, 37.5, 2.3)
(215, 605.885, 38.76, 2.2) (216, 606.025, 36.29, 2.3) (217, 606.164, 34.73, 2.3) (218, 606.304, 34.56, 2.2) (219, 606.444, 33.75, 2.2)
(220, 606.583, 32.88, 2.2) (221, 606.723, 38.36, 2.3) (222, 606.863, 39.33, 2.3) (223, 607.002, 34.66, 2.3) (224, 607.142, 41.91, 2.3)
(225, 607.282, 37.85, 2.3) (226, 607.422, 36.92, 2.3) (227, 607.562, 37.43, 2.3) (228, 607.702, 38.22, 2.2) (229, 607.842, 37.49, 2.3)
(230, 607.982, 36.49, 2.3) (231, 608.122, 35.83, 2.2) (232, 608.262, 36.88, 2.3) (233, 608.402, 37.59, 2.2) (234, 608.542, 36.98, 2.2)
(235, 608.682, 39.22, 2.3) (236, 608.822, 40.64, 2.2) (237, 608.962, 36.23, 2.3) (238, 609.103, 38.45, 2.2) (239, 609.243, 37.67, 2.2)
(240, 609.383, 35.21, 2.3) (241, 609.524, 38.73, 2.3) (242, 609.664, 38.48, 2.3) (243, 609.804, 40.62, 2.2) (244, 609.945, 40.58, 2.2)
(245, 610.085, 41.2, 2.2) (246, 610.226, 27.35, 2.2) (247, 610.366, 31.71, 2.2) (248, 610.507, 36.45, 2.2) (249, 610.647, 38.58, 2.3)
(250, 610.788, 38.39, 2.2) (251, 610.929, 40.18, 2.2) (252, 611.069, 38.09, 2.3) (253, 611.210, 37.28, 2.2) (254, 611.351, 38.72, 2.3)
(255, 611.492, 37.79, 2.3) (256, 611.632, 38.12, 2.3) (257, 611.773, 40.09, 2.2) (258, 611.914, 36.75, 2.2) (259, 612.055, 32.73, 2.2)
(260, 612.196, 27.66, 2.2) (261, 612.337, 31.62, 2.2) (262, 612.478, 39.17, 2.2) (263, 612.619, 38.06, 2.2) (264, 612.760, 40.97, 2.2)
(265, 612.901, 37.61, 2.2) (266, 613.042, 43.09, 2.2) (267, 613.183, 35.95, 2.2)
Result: 0.21 mag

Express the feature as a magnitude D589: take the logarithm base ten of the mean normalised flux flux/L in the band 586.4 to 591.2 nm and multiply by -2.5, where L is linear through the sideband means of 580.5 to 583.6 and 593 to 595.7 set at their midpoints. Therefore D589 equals 0.41 mag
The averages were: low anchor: 34.9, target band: 21.6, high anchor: 28.7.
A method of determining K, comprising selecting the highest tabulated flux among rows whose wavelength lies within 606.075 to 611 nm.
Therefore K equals 41.91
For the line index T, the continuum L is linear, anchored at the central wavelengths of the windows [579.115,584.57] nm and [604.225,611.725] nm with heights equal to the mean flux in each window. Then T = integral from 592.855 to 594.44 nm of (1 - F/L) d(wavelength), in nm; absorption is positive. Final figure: 0.33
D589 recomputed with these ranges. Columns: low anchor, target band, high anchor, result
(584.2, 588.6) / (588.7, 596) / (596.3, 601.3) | 0.190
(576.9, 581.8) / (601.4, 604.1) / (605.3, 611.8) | 0.166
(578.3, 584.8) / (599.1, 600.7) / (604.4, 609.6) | 0.157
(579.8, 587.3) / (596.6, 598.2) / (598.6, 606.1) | 0.173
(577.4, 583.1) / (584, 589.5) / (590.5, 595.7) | 0.234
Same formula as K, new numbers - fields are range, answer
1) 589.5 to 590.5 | 24.35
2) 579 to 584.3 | 46.38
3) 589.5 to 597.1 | 35.04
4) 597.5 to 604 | 37.06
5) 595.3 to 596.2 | 31.98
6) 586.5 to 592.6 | 32.59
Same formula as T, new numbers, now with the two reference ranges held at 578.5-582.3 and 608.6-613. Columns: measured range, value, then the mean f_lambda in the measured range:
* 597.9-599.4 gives 0.216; 31.6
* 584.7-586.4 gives 0.371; 28.5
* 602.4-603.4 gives 0.101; 33.3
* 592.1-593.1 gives 0.230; 28.2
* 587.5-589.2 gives 0.800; 19.3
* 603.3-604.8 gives 0.106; 34.4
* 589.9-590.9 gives 0.402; 21.9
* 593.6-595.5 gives 0.372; 29.5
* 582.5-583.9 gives -0.051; 37.7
